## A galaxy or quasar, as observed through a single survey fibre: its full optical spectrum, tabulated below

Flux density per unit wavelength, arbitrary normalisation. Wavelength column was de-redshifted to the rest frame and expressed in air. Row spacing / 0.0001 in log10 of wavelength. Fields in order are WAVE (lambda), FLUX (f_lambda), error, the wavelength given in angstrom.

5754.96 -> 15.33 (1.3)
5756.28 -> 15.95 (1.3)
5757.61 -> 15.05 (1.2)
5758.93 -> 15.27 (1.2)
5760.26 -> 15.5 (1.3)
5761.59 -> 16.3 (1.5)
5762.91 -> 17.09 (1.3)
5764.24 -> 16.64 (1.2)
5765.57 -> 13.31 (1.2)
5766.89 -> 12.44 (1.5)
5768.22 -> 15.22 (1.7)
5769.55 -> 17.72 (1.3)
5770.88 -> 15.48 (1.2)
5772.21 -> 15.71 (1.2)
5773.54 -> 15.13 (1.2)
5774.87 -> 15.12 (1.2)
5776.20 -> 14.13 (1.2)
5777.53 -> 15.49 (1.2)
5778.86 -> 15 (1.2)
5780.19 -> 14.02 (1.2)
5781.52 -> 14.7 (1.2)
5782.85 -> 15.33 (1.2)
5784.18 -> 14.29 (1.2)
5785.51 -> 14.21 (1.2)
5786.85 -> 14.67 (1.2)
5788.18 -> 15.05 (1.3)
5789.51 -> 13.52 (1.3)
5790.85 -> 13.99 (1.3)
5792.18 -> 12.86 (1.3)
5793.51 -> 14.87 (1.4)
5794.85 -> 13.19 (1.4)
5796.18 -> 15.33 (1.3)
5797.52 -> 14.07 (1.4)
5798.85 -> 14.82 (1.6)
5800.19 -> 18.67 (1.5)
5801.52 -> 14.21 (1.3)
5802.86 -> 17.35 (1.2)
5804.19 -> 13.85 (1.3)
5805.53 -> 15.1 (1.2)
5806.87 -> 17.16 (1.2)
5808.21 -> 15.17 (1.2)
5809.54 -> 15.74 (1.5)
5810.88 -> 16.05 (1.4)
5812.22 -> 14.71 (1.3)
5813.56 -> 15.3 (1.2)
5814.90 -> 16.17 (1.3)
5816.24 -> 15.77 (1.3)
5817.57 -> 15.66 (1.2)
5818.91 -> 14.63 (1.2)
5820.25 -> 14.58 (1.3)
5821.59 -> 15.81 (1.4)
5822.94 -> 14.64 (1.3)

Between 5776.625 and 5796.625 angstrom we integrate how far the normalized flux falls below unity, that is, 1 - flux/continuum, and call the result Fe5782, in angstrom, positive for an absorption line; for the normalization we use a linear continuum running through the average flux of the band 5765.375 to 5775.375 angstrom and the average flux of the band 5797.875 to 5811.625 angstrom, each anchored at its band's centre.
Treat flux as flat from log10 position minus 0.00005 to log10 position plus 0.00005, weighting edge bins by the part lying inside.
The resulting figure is 1.3 angstrom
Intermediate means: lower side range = 15.1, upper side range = 15.8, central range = 14.4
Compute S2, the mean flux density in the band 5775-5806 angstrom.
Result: 14.7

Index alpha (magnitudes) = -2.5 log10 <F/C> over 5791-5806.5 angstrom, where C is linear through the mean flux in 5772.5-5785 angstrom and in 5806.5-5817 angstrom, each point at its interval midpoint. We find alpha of 0.03 mag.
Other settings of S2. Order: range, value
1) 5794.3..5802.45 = 15.2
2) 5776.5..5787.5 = 14.7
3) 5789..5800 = 14.3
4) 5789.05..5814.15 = 15.1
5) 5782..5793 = 14.3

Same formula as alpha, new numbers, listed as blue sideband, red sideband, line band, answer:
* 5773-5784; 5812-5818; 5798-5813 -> -0.021 mag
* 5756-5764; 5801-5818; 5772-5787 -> 0.069 mag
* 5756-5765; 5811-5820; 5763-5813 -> 0.046 mag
